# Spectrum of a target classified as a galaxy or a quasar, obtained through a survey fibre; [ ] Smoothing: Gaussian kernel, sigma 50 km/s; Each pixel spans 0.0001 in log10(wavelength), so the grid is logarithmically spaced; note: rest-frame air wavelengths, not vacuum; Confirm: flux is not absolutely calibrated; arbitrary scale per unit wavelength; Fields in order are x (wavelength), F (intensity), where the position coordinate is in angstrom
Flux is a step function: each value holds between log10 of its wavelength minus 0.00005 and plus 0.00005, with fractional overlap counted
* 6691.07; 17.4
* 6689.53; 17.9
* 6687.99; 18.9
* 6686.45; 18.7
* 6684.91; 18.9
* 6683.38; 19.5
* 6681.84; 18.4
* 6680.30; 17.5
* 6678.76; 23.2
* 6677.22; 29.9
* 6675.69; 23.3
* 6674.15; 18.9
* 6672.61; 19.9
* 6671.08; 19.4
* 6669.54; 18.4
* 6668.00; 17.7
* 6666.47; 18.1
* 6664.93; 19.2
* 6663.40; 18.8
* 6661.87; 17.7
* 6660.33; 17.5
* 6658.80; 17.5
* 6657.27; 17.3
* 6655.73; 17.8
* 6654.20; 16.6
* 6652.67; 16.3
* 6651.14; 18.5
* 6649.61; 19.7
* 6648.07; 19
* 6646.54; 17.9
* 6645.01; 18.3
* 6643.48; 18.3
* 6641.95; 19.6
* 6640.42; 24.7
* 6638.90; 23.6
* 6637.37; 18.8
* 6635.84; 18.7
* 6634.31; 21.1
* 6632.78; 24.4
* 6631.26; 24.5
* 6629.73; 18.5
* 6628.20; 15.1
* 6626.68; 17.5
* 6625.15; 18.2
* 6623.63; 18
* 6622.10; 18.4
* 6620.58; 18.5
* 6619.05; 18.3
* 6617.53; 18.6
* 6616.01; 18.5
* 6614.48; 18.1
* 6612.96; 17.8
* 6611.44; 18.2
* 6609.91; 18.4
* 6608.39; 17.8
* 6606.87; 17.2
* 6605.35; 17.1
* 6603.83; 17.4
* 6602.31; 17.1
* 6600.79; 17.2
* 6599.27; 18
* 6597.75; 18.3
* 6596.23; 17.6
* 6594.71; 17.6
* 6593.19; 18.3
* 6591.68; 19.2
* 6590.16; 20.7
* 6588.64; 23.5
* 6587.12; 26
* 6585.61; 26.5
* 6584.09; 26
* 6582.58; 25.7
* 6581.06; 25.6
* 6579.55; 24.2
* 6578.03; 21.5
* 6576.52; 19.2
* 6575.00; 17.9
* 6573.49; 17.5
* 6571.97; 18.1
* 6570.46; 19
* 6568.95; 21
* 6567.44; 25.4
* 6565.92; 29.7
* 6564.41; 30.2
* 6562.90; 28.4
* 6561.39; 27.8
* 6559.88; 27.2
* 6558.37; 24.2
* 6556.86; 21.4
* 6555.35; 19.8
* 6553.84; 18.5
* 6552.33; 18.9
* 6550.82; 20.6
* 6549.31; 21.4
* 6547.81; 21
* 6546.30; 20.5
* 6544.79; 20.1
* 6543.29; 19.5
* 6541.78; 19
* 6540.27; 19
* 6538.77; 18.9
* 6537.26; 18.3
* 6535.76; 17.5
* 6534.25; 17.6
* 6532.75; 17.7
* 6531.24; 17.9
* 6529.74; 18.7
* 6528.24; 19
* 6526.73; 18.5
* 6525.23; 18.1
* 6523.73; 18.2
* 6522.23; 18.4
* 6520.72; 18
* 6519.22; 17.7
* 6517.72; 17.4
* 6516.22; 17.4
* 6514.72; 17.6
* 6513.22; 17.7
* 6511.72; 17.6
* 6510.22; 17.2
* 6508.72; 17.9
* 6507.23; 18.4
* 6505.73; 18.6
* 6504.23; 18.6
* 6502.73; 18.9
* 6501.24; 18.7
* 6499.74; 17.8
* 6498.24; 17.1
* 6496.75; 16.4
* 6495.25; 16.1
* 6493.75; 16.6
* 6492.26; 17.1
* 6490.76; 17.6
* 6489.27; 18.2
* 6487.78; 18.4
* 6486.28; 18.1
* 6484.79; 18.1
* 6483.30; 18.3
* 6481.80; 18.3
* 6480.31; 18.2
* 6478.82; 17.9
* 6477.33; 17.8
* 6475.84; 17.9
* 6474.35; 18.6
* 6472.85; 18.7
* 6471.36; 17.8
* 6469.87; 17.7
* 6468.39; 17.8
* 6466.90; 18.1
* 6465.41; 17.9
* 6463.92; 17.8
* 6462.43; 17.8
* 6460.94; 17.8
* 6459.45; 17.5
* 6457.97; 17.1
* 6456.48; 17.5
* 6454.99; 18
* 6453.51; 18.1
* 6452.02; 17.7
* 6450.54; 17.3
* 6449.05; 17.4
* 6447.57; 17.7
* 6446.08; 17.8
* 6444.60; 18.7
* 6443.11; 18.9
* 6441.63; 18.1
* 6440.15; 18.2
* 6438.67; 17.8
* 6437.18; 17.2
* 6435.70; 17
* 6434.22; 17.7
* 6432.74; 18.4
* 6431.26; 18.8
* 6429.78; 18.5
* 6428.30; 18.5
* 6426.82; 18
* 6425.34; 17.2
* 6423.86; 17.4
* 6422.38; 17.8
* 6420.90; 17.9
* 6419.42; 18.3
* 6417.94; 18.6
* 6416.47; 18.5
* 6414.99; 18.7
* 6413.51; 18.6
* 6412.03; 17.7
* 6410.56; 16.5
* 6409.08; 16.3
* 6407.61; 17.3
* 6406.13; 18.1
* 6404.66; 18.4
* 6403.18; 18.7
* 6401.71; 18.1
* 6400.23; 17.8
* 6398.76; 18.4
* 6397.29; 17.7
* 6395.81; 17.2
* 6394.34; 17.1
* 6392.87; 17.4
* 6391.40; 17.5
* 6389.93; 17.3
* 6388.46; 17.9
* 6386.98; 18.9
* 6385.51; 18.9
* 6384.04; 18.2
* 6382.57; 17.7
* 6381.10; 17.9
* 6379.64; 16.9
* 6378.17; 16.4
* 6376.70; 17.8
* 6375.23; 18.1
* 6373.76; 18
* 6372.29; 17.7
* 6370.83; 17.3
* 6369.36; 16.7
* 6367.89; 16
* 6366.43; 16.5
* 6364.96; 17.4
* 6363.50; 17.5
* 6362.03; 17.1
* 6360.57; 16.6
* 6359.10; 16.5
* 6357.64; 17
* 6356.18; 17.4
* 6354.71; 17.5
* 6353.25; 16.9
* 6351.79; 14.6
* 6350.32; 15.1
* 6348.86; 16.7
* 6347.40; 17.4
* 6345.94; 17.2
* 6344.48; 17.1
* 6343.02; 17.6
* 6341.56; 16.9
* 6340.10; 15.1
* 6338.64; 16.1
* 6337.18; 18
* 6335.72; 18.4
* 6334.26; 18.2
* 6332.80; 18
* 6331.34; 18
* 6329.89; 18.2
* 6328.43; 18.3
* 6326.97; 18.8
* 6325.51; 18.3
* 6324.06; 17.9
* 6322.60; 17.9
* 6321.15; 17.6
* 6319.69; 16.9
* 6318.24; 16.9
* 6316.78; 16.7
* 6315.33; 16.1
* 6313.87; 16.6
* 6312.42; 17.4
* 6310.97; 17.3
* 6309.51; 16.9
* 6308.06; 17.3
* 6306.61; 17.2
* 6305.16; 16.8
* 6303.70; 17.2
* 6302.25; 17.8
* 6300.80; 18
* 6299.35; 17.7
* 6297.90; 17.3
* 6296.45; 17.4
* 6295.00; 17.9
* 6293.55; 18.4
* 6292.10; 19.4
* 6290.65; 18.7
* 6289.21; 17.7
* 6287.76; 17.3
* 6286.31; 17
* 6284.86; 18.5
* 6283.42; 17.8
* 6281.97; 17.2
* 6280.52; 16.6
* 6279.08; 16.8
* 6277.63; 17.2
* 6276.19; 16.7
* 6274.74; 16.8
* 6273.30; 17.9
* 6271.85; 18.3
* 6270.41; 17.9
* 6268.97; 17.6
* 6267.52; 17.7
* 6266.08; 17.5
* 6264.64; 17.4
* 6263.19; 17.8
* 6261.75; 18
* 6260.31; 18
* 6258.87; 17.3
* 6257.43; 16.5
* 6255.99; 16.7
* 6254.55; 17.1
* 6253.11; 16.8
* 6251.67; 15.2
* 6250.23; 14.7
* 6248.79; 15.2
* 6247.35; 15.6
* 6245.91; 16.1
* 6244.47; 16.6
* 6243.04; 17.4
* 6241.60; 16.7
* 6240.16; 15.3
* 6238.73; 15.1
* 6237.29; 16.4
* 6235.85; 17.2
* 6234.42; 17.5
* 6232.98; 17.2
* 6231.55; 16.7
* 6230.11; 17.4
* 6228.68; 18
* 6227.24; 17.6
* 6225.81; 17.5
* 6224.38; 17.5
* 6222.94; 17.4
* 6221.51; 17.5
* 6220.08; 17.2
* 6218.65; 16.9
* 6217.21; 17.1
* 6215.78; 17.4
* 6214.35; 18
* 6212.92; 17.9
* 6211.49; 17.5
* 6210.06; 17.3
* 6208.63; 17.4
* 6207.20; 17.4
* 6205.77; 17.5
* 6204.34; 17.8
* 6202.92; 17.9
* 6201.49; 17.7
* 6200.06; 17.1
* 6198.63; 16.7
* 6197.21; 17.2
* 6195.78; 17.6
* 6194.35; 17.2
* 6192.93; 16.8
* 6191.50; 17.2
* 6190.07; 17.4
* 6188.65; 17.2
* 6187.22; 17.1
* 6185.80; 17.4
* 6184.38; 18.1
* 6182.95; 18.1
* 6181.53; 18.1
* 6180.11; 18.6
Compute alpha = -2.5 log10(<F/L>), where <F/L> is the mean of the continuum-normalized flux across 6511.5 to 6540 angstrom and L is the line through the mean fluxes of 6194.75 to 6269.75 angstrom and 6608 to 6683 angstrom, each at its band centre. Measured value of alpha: 0.03 mag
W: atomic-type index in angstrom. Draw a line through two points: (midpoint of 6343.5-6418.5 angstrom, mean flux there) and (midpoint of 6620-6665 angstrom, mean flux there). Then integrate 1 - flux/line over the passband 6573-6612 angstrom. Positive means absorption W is -3.1 angstrom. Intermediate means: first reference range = 17.4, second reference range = 19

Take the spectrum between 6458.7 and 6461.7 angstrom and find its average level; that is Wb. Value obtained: 17.7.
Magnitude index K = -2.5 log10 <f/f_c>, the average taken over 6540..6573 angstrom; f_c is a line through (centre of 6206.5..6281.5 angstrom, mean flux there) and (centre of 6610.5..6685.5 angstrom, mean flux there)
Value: -0.19 mag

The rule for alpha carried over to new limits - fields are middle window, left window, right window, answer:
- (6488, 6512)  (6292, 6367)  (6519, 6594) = 0.144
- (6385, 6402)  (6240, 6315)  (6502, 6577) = 0.036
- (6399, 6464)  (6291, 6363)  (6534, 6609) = 0.059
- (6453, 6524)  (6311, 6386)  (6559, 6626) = 0.084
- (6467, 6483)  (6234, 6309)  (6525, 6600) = 0.107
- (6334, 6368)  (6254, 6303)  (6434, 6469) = 0.051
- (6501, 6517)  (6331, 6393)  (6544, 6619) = 0.098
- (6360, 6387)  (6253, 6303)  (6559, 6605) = 0.092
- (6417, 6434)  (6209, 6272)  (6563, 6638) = 0.034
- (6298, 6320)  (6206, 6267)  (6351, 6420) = 0.007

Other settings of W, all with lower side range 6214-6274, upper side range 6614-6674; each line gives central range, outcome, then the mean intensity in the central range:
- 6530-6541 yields 0.14 angstrom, 18.2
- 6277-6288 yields -0.07 angstrom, 17.3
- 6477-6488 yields 0.00 angstrom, 18.1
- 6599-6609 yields 0.72 angstrom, 17.4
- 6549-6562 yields -2.59 angstrom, 22.2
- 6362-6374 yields 0.34 angstrom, 17.1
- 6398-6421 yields -0.26 angstrom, 18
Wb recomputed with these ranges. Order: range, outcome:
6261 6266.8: 17.7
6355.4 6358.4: 17.2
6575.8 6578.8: 20.4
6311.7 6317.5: 16.7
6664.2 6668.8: 18.3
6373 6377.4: 17.9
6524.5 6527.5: 18.3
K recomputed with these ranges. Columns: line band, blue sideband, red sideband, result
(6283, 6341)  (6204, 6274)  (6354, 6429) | -0.01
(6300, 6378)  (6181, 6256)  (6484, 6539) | 0.01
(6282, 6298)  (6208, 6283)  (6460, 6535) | -0.05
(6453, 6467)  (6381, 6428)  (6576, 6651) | 0.04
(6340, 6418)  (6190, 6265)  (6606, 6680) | 0.03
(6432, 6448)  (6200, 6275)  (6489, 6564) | 0.04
